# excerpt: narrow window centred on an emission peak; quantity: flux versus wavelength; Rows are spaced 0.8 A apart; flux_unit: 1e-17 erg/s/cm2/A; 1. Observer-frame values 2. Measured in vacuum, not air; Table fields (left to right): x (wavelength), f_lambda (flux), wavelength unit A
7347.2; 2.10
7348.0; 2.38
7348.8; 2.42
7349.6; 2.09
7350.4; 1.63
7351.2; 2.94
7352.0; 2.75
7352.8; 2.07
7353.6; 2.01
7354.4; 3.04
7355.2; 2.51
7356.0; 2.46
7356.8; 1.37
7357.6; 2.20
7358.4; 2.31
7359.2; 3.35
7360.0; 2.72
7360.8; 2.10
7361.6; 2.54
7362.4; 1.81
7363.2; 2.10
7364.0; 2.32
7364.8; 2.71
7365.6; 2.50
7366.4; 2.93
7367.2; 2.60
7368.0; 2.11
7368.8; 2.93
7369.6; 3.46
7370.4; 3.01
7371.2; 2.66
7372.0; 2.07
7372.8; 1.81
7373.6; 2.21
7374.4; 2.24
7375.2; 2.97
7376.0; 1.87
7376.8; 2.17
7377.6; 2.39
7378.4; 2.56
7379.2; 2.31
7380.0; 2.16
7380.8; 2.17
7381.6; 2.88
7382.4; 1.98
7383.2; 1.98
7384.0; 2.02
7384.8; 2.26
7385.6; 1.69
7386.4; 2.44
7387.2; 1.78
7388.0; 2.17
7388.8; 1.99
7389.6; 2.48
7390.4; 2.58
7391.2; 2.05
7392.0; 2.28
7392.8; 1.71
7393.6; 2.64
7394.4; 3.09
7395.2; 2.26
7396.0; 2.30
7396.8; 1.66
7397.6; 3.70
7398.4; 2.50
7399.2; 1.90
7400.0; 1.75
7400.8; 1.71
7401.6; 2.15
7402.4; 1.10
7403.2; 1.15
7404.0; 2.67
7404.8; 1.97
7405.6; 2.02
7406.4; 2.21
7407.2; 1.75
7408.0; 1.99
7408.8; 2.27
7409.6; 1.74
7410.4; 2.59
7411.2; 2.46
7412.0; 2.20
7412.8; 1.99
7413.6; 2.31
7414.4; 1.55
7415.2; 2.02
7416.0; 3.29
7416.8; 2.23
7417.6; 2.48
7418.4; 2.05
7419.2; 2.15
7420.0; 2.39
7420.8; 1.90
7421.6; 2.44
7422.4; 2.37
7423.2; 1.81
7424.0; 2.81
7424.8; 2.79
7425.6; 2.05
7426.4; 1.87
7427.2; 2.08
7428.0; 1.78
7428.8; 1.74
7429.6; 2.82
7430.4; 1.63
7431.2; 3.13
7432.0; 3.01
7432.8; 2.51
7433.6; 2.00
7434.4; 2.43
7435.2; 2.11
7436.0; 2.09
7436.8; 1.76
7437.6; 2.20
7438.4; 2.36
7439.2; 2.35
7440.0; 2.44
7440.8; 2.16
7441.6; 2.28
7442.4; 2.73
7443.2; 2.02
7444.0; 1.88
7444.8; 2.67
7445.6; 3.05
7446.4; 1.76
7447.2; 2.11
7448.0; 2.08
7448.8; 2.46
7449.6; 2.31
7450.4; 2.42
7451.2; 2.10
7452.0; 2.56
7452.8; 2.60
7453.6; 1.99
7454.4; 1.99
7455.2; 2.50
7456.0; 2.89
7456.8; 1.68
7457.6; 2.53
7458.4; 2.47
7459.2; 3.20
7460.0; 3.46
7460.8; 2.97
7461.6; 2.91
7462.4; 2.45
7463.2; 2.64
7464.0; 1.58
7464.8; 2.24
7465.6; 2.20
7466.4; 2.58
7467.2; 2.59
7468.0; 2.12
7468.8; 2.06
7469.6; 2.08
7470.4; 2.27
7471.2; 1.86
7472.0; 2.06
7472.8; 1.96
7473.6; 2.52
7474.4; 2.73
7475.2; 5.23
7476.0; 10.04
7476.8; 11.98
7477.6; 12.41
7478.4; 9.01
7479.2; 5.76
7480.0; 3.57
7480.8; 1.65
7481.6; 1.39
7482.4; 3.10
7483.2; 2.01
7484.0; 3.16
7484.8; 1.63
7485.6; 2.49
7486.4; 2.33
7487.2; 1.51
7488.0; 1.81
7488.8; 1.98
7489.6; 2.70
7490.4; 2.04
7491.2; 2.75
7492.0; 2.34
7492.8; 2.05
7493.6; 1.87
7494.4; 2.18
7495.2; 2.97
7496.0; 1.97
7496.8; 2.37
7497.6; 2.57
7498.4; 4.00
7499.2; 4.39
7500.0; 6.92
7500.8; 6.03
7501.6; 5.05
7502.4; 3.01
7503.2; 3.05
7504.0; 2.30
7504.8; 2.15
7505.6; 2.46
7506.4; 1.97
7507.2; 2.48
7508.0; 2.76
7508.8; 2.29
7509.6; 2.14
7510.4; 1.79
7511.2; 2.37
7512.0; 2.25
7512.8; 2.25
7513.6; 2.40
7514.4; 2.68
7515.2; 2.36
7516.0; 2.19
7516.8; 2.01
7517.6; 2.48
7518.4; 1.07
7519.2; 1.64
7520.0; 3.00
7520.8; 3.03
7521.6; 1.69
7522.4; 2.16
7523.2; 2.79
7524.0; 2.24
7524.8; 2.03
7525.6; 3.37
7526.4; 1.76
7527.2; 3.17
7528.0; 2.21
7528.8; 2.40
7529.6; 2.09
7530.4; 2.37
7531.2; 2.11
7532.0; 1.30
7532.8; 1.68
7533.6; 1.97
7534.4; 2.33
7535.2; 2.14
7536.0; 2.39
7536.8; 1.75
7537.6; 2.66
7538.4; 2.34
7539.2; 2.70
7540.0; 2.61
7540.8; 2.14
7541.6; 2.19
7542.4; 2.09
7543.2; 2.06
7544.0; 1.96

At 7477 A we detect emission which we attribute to H-alpha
